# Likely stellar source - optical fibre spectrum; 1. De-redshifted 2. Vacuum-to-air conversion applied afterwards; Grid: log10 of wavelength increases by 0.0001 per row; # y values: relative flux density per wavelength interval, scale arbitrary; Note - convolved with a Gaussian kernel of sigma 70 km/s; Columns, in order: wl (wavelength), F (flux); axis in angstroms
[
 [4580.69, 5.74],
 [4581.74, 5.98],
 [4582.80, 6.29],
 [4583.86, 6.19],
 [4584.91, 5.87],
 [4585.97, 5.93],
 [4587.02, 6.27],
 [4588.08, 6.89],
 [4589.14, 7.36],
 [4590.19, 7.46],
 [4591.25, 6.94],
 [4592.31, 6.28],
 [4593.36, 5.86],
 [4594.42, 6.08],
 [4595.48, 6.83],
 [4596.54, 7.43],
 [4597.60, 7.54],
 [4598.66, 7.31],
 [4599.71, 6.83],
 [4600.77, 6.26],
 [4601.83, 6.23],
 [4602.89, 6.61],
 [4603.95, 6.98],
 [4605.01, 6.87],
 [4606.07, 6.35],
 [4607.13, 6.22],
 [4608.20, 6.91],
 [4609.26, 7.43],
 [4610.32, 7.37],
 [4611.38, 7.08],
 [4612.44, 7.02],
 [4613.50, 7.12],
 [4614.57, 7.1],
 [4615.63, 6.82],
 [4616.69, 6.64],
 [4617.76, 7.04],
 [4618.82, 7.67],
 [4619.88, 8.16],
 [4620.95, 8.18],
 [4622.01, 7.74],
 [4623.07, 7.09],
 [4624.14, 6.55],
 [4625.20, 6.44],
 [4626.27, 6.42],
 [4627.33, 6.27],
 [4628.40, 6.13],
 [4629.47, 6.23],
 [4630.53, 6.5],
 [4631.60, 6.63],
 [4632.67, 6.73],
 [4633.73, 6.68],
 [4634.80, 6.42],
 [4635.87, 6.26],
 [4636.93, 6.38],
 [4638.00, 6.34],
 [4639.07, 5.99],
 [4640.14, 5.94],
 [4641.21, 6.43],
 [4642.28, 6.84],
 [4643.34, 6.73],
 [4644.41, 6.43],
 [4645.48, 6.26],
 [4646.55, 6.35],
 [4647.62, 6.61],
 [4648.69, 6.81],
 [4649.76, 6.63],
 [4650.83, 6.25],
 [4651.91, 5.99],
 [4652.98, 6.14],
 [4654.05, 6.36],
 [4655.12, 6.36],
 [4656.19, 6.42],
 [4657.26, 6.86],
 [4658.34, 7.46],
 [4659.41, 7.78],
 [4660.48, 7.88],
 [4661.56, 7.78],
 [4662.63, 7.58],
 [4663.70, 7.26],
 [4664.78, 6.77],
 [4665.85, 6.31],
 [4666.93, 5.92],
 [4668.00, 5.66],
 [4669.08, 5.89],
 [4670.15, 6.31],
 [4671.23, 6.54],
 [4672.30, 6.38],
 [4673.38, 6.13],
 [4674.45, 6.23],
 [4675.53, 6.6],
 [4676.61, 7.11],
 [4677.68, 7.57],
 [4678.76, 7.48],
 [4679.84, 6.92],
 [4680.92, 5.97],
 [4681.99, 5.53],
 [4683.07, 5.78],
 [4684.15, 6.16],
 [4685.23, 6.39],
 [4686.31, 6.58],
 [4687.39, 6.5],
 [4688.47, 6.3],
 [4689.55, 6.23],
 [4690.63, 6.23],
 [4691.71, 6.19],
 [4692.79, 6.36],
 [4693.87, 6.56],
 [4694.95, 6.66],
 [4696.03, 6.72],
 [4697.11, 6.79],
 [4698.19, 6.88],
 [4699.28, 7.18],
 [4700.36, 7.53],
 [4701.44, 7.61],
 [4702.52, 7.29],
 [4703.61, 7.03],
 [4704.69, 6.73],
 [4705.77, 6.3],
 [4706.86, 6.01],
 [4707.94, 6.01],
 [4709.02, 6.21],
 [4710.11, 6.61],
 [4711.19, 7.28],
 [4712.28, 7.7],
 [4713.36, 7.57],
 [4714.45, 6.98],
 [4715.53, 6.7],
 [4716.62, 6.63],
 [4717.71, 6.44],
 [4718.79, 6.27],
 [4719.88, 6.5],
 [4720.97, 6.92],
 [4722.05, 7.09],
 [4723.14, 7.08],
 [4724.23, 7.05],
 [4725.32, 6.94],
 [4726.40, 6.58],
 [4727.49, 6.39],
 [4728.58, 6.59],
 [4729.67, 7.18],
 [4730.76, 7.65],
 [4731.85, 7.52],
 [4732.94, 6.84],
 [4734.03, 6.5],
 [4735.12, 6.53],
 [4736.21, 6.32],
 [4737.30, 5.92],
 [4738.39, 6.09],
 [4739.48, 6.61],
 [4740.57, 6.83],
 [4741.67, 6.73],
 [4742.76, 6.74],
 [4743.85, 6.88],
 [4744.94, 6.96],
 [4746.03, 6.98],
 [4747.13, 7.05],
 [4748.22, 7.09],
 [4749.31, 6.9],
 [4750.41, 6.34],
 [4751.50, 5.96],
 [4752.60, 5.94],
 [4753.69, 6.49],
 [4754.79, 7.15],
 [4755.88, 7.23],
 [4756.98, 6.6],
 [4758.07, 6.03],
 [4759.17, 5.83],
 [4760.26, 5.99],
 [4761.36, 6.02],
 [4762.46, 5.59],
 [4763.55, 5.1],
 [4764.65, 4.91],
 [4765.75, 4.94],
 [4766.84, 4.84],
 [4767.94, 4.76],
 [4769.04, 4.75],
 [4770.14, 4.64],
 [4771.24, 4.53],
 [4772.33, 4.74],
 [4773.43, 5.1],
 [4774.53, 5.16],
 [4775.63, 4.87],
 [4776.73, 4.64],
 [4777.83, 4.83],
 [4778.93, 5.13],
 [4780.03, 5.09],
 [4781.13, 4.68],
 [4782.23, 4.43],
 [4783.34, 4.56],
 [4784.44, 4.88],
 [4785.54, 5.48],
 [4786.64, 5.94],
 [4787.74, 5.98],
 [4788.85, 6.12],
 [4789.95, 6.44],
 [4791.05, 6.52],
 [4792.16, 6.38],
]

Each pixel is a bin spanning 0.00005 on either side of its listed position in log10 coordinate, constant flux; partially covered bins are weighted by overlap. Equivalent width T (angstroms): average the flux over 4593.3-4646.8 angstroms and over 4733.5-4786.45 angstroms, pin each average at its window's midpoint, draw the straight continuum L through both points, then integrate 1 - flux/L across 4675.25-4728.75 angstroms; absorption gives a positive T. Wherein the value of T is -4.5 angstroms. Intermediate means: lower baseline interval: 6.75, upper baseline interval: 5.78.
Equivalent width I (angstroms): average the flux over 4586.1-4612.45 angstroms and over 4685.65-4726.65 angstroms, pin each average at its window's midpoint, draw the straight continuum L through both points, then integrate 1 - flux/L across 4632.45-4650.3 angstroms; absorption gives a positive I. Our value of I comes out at 0.8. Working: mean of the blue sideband 6.8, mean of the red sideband 6.74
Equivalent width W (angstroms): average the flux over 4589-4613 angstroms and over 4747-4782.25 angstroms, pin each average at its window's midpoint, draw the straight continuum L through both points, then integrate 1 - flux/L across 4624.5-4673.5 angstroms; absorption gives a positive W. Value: -0.6 angstroms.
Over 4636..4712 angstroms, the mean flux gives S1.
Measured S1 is 6.59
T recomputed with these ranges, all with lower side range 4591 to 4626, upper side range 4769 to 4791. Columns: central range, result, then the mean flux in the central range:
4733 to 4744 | -1.9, 6.52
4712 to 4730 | -3.4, 6.84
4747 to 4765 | -2.8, 6.24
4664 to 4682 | -0.6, 6.47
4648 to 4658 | 0.0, 6.44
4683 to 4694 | -0.4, 6.31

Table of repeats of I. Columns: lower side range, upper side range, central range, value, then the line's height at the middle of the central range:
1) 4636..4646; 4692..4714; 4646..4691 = 0.0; 6.58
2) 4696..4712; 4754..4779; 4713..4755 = -4.2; 6.13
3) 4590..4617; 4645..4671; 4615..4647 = 0.3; 6.74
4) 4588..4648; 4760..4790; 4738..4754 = -3.6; 5.42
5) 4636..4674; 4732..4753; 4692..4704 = -0.7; 6.59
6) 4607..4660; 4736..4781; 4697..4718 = -2.3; 6.21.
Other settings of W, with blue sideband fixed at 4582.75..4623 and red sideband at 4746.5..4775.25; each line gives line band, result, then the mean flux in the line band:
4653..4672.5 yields -0.9 angstroms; 6.74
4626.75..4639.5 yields 0.5 angstroms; 6.38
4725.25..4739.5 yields -1.7 angstroms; 6.69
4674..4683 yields -0.4 angstroms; 6.63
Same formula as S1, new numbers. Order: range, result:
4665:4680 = 6.5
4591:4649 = 6.73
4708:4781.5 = 6.22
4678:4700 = 6.49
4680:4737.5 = 6.68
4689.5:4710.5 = 6.67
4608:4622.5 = 7.32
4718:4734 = 6.88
